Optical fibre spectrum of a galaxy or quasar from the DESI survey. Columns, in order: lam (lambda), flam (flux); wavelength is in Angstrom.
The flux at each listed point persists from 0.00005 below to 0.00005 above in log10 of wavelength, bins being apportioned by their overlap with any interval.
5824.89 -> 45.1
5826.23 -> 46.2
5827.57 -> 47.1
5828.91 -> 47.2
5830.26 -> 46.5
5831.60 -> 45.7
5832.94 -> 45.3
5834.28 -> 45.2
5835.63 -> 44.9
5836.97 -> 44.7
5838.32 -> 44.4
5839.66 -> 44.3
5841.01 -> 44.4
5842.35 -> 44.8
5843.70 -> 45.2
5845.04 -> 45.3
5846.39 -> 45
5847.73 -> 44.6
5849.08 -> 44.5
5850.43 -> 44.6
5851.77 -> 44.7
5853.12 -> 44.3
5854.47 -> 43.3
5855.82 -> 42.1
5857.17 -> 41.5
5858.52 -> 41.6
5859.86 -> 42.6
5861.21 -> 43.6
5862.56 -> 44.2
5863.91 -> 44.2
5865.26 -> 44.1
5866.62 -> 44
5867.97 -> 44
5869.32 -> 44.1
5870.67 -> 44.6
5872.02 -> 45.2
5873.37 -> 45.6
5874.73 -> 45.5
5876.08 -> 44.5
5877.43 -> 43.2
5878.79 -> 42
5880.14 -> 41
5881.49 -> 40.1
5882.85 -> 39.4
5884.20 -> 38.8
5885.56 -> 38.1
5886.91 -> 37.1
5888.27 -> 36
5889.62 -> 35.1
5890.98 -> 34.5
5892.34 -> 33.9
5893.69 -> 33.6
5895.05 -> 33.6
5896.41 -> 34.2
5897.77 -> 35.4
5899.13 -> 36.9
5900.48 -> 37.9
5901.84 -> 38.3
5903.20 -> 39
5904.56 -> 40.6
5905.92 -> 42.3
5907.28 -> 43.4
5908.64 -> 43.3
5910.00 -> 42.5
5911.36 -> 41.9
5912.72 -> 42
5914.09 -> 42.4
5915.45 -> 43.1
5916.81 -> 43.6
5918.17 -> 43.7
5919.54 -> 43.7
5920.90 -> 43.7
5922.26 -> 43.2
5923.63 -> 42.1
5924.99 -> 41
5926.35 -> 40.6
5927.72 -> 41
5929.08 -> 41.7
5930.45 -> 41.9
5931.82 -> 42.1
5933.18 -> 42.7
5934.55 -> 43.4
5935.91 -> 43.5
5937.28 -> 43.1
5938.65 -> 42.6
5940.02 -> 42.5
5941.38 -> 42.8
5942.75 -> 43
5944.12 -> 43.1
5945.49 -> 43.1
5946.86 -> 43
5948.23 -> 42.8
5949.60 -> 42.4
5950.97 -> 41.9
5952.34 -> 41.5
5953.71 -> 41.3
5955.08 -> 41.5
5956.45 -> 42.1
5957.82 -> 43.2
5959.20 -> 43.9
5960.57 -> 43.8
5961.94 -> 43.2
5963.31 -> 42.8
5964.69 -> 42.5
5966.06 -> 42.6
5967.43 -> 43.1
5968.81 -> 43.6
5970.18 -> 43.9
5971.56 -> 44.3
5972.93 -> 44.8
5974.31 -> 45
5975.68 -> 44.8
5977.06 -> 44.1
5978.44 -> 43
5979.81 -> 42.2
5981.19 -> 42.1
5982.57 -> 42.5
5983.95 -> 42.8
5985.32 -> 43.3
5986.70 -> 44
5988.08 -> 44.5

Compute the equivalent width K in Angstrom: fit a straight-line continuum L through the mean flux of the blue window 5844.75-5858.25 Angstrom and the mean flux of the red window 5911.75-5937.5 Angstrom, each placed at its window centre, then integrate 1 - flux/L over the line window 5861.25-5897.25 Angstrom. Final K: 2.44 Angstrom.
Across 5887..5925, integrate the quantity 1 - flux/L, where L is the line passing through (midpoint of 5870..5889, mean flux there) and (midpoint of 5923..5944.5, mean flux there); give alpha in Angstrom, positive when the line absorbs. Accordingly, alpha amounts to 2.08 Angstrom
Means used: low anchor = 41.5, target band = 39.6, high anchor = 42.3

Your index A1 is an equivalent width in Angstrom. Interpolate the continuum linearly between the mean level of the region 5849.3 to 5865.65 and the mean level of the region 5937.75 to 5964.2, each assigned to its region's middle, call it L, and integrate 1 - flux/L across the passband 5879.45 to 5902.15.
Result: 3.4 Angstrom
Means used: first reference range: 43.4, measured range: 36.7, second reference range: 42.7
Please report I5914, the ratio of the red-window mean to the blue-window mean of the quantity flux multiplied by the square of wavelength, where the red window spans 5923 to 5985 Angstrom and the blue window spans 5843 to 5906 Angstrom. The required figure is 1.07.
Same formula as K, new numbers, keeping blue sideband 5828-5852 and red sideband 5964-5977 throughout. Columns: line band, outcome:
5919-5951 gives 1.2 Angstrom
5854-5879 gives 0.6 Angstrom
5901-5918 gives 1.0 Angstrom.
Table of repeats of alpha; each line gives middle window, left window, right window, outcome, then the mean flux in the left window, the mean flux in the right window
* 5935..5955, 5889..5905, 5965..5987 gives -1.0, 36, 43.5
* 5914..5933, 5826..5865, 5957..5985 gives 0.6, 44.5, 43.4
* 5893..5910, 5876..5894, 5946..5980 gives 0.4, 38.3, 43.1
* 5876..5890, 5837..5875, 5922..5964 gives 1.3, 44.1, 42.5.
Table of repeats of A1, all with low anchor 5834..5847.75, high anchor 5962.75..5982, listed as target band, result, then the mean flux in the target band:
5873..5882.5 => 0.32 Angstrom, 42.9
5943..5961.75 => 0.46 Angstrom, 42.6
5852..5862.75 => 0.41 Angstrom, 42.9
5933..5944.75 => 0.22 Angstrom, 43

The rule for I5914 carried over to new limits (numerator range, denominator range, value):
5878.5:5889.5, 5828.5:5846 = 0.87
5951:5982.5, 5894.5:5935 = 1.07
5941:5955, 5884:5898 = 1.22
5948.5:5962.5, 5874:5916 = 1.10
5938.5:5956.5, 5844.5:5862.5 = 1.00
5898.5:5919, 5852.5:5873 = 0.97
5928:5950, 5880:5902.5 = 1.19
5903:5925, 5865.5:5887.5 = 1.02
